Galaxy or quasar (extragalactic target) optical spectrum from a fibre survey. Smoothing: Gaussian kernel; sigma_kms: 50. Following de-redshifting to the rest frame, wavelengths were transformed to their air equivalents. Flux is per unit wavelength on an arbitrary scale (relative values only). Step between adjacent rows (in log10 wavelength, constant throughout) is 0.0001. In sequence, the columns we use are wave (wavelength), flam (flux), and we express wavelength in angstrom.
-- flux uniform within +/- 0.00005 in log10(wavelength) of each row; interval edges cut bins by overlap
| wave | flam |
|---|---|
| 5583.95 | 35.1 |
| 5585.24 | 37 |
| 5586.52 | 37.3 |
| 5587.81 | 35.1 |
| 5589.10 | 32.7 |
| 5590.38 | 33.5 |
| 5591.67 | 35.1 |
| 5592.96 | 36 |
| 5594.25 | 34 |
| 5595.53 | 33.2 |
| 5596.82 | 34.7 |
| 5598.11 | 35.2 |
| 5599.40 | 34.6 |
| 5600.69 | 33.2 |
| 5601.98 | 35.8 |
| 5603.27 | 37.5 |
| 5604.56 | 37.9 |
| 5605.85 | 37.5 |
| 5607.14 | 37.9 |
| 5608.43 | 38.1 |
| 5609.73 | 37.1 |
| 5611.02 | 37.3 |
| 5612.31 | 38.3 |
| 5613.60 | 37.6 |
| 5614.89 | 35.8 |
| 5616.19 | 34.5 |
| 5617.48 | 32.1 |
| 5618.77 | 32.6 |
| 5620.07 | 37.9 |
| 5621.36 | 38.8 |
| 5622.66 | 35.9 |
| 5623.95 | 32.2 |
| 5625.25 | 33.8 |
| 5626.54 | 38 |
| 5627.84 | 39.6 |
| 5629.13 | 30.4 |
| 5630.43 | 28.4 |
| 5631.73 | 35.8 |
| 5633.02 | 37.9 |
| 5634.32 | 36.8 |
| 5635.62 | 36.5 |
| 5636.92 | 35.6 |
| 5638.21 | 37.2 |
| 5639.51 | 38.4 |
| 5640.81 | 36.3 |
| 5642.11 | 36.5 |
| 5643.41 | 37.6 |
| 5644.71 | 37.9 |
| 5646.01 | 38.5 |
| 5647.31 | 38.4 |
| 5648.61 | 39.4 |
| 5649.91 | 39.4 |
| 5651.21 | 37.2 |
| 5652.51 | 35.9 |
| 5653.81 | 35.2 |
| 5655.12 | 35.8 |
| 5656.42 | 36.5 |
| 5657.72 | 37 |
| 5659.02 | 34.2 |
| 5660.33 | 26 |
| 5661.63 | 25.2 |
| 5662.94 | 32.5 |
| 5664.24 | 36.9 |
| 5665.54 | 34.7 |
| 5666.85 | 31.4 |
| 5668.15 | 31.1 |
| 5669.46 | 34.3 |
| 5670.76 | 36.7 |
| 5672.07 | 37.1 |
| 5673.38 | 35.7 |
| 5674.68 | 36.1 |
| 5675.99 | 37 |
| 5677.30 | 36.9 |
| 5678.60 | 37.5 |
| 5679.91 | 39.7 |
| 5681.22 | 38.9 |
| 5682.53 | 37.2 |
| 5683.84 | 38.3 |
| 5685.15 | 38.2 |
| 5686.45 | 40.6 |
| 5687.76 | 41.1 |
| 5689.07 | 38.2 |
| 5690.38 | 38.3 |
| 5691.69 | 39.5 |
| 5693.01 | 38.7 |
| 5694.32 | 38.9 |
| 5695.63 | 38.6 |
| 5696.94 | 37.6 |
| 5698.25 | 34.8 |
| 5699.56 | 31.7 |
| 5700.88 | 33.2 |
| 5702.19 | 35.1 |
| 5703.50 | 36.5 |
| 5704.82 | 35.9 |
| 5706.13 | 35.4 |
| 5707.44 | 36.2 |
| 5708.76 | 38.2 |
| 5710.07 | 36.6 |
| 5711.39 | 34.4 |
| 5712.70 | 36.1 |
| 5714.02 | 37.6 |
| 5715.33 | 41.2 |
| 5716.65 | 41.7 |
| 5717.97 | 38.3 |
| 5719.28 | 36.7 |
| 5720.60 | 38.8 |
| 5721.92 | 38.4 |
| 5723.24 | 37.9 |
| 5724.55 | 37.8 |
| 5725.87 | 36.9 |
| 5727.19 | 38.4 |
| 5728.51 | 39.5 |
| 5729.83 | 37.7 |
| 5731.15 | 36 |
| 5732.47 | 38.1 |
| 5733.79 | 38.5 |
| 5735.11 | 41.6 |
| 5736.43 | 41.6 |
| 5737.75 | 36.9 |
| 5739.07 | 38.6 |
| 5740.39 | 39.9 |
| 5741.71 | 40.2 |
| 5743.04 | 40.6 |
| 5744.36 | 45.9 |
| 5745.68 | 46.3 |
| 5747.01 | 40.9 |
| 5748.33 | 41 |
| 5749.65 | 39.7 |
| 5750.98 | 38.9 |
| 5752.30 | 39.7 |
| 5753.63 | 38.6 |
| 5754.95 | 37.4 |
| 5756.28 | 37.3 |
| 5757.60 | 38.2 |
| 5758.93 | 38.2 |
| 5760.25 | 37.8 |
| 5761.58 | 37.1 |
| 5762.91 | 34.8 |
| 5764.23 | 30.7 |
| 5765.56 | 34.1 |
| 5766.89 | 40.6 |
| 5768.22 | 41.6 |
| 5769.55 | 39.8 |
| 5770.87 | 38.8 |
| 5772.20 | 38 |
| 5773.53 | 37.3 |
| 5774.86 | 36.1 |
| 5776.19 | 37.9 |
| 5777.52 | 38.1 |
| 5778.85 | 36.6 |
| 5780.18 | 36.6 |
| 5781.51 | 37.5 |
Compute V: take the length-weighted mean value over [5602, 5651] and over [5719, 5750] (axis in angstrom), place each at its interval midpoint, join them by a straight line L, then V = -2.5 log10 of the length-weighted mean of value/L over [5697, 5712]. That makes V 0.10 mag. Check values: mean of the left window 36.5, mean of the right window 39.5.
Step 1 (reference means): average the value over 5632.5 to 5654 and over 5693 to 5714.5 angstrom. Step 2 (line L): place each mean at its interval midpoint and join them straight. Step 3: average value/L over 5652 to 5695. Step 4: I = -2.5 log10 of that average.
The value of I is 0.02 mag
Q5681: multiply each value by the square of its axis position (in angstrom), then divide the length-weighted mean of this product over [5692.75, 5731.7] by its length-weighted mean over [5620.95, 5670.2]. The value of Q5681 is 1.1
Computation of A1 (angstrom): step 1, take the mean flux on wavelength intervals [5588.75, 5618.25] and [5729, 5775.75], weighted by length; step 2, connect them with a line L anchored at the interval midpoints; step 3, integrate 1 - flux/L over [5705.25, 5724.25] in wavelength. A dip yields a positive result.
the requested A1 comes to 0.2 angstrom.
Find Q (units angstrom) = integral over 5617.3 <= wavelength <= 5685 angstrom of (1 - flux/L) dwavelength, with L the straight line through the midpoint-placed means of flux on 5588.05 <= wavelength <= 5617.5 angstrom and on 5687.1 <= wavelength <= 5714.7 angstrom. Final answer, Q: 0.9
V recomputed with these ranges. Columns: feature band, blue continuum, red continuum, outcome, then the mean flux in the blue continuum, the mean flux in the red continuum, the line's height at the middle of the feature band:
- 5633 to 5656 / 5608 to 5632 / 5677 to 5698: -0.02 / 35.4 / 38.6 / 36.6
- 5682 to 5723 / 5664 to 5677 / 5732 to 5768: -0.02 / 35.1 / 39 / 36.7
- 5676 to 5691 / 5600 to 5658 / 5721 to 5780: -0.03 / 36.4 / 38.6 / 37.4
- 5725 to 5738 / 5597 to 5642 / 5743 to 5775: -0.01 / 35.9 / 38.8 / 38.2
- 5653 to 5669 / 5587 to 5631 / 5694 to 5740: 0.10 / 35.4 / 37.5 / 36.4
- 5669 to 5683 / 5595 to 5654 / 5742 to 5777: 0.00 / 36.2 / 38.7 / 37.2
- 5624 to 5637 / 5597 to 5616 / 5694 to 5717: 0.04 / 36.6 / 36.6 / 36.6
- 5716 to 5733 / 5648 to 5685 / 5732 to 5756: 0.02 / 35.5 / 40.2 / 39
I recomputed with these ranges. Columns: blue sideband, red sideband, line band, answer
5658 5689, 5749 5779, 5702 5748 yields -0.05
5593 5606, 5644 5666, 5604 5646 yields -0.03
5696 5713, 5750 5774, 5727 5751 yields -0.09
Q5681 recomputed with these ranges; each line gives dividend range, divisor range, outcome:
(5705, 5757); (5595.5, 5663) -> 1.13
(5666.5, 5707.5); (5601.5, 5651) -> 1.03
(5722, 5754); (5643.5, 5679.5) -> 1.15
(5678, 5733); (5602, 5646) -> 1.07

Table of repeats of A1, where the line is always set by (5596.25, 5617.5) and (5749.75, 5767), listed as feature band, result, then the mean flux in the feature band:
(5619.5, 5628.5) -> 0.0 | 36.6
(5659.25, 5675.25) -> 1.5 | 33.2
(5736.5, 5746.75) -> -1.1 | 41.2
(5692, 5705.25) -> 0.2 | 36.2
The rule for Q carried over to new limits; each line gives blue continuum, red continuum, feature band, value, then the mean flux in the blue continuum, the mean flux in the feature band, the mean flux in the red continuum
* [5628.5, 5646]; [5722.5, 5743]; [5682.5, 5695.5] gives -0.5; 35.9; 39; 38.7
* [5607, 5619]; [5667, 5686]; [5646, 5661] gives 0.2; 36.2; 36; 36.7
